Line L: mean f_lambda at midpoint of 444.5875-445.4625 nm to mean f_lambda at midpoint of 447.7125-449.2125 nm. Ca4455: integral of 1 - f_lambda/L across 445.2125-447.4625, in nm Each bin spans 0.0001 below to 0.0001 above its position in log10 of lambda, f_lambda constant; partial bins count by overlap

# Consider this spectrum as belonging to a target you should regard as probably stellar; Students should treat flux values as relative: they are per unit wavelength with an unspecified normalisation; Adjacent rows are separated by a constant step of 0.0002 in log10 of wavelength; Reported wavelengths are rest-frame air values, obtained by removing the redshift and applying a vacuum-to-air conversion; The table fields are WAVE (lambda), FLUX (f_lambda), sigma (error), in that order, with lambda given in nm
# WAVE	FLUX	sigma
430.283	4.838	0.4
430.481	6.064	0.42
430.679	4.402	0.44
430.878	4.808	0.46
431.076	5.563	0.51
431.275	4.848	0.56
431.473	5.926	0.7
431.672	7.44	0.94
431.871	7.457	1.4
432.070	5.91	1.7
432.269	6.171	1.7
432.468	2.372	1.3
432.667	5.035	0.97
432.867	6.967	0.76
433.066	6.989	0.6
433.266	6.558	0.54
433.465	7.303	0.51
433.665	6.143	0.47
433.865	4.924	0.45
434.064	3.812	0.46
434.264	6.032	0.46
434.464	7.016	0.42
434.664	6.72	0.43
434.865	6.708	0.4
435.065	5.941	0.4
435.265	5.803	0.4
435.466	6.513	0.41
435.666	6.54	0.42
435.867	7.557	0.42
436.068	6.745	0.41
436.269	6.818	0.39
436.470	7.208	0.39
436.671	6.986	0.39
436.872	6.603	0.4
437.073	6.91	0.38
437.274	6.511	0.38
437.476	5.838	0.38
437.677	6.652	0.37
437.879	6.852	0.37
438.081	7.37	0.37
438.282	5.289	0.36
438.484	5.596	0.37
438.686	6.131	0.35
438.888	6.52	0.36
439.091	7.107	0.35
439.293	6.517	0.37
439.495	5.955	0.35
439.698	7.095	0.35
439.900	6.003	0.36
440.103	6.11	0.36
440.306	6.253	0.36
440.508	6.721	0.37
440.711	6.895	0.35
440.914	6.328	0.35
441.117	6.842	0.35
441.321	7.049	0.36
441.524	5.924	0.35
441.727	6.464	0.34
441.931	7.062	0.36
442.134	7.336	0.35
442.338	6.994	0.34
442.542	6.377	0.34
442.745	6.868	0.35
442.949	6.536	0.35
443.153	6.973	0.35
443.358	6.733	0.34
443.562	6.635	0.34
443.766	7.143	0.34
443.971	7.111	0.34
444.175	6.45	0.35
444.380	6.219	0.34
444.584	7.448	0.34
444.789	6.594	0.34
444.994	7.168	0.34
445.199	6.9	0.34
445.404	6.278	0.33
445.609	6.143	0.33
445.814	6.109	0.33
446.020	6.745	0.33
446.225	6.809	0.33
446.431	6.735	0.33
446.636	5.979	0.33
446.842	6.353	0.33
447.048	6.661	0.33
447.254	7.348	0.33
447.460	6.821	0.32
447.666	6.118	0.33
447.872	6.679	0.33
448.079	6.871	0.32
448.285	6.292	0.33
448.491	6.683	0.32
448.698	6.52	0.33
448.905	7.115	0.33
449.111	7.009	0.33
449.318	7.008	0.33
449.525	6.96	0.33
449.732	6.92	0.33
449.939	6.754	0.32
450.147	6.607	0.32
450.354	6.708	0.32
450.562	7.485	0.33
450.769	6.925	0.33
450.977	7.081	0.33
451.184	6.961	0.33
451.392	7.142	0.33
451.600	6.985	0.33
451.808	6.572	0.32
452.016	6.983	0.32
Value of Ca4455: 0.08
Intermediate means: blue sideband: 6.84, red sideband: 6.72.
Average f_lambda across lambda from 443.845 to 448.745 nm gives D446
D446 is 6.63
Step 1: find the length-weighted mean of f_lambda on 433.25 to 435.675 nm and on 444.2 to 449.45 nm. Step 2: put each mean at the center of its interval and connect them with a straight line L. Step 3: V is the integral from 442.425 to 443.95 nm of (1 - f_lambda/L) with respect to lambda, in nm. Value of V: -0.06 nm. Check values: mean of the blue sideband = 6.13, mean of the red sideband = 6.66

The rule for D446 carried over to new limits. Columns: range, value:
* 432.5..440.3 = 6.37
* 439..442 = 6.55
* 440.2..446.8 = 6.68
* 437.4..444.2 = 6.59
